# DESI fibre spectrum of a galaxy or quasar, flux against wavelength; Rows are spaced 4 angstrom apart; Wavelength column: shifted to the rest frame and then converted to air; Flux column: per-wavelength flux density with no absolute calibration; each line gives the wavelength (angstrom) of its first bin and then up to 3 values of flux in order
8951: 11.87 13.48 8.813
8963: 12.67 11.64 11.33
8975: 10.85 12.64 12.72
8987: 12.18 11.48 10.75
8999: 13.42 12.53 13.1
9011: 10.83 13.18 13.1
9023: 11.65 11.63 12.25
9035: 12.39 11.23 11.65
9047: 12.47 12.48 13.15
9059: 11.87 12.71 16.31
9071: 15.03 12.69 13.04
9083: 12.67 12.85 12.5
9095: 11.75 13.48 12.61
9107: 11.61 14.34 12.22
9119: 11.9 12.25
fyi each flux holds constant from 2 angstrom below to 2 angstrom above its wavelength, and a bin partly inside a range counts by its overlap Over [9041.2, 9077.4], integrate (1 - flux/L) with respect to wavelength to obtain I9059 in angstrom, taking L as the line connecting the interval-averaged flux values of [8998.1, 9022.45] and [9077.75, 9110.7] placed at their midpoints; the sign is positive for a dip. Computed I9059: -1.53 angstrom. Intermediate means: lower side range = 12.6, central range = 13.2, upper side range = 12.6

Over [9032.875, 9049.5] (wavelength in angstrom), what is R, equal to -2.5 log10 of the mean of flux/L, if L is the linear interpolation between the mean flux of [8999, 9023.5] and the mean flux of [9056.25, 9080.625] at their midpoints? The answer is 0.099 mag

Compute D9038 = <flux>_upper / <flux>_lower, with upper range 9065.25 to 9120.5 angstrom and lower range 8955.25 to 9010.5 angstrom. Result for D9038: 1.10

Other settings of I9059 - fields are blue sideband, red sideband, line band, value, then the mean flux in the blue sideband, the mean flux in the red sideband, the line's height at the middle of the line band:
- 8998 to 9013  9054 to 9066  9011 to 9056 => 1.5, 12.4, 12.8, 12.6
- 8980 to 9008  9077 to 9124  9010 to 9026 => 0.2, 12.3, 12.6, 12.4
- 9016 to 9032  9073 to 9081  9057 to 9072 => -1.4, 12.2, 12.9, 12.7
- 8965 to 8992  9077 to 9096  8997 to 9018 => -1.0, 11.8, 12.6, 12.1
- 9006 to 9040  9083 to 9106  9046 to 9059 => -0.3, 12.2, 12.6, 12.3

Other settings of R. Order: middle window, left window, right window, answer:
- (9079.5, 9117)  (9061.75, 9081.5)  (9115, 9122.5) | 0.02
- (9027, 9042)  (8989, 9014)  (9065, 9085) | 0.09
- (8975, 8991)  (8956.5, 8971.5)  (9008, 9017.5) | -0.06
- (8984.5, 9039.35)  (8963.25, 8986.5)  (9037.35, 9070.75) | 0.02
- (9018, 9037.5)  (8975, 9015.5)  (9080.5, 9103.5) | 0.02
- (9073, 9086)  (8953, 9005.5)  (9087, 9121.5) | -0.03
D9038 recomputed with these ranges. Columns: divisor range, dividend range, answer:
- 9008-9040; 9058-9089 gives 1.11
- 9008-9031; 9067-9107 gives 1.08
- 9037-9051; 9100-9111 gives 1.06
